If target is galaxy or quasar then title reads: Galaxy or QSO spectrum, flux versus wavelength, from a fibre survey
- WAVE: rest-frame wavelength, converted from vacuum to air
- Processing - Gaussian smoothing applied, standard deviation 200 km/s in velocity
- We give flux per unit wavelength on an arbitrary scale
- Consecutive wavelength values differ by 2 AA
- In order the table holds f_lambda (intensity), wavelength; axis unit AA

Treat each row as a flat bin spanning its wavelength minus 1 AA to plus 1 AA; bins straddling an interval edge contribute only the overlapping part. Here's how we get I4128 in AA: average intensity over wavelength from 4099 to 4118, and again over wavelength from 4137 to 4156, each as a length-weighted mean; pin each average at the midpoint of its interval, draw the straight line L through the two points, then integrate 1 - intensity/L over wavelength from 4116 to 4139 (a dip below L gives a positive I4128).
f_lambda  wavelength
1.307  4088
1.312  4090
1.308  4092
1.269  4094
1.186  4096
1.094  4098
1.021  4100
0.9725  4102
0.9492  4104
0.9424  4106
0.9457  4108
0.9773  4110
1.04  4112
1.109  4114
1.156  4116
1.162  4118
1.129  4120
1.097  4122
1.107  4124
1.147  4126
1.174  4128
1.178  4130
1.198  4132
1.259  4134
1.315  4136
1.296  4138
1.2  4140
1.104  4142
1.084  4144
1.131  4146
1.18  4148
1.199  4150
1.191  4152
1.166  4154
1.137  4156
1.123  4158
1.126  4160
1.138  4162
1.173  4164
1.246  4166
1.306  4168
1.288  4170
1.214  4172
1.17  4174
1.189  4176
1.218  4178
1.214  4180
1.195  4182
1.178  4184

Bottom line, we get -1.9 AA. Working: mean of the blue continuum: 1.02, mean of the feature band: 1.19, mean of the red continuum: 1.17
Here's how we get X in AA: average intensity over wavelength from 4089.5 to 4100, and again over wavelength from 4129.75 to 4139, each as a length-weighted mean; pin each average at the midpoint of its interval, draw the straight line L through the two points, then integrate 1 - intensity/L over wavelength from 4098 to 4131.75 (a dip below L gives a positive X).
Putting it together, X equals 4.4 AA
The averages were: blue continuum 1.21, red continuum 1.25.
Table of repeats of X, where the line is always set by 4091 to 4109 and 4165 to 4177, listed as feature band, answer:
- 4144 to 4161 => 0.59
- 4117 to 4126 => -0.01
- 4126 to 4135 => -0.40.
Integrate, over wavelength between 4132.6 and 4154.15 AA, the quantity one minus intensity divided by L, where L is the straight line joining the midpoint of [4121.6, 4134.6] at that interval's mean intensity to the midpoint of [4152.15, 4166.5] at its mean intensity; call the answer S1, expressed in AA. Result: -0.60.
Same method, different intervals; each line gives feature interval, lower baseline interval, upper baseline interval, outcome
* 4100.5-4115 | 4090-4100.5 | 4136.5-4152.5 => 2.4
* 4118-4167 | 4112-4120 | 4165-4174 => 0.8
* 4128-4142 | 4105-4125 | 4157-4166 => -1.6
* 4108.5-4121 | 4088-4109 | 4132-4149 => 0.6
